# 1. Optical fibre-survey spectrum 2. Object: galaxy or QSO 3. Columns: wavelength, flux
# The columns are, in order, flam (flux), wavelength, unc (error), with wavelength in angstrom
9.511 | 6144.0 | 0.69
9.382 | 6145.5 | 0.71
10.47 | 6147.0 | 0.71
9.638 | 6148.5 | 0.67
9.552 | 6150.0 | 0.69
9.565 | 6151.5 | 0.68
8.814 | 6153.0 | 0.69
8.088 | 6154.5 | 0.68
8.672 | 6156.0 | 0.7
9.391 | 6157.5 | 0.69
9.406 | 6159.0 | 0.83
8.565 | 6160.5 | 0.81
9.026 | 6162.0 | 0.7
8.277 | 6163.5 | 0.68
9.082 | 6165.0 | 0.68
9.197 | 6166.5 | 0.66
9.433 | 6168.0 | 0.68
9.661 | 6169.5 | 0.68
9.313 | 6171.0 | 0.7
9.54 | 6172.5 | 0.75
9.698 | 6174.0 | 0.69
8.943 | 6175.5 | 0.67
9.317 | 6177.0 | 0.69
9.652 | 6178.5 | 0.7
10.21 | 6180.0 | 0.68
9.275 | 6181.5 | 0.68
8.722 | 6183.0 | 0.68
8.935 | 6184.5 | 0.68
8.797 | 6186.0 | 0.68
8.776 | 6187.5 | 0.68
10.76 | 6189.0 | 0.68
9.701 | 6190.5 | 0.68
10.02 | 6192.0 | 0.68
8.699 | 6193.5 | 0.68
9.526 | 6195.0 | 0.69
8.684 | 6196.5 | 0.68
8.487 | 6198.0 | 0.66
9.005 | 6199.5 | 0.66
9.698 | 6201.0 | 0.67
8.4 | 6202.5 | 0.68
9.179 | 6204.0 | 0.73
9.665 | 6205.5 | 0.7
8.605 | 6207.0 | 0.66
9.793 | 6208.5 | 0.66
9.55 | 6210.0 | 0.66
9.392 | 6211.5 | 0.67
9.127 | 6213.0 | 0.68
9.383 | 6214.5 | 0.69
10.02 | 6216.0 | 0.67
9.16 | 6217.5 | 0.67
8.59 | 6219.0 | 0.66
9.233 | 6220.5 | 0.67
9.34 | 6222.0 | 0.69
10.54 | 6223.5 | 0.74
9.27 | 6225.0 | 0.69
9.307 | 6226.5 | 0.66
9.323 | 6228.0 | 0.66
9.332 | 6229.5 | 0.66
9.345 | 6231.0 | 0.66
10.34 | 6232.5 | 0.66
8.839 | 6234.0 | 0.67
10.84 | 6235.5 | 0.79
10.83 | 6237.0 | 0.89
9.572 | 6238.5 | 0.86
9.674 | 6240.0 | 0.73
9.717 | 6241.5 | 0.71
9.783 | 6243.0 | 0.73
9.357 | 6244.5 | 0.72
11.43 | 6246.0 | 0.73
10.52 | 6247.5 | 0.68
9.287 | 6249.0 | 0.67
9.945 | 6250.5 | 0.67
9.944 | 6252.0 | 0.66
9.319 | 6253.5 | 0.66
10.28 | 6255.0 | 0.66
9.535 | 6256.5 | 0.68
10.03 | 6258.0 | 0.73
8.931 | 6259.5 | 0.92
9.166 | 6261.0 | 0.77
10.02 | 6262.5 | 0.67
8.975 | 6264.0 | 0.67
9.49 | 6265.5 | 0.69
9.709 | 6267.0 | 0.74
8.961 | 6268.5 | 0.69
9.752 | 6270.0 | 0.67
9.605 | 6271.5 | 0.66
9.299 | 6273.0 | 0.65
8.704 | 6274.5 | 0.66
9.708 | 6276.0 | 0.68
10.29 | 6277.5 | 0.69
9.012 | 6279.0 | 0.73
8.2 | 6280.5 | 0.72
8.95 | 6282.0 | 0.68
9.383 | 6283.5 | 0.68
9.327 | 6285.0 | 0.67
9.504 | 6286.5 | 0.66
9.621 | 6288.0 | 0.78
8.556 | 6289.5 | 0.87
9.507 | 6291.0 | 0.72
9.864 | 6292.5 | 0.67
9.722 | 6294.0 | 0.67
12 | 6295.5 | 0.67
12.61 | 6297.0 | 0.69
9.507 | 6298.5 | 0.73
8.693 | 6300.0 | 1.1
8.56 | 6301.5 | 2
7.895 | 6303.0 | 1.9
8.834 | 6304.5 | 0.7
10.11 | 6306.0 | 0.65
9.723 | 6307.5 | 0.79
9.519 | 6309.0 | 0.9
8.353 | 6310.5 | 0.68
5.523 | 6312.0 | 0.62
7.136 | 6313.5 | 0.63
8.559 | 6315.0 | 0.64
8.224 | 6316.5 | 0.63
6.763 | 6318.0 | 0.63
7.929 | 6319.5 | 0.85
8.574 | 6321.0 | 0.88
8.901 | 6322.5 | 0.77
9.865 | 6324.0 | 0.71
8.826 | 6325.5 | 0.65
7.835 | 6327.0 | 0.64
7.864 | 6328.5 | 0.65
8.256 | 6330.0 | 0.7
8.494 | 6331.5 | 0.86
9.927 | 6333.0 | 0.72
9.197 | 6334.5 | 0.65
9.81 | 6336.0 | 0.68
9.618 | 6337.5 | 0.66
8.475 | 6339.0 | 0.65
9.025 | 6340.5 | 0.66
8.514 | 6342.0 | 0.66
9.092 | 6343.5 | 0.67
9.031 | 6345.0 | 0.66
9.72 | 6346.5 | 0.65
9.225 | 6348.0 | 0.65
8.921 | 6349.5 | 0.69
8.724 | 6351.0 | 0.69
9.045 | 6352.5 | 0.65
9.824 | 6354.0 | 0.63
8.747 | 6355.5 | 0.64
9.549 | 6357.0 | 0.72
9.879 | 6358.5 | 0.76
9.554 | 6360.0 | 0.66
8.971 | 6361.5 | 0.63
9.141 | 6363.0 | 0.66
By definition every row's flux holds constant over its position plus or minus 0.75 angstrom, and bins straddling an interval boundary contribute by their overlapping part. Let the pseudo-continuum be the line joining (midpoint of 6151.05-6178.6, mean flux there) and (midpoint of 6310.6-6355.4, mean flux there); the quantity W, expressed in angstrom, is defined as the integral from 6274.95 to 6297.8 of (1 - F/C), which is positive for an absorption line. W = -2.5 angstrom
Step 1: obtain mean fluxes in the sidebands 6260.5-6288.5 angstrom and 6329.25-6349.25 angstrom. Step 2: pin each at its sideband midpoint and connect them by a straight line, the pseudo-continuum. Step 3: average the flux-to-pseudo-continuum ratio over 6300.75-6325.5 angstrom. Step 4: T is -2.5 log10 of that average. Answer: 0.10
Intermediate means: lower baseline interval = 9.35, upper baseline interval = 9.1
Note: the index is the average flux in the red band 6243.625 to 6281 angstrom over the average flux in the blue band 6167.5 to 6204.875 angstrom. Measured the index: 1.03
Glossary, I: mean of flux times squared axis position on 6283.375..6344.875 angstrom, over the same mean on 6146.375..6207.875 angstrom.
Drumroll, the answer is 1.0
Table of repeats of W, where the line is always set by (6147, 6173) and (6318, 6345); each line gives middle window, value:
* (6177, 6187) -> -0.2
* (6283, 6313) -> -1.6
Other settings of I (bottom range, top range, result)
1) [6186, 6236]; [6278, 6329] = 0.98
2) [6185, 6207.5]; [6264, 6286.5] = 1.04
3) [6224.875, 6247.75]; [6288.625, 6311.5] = 0.99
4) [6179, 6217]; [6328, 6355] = 1.02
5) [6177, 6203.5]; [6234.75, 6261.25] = 1.09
